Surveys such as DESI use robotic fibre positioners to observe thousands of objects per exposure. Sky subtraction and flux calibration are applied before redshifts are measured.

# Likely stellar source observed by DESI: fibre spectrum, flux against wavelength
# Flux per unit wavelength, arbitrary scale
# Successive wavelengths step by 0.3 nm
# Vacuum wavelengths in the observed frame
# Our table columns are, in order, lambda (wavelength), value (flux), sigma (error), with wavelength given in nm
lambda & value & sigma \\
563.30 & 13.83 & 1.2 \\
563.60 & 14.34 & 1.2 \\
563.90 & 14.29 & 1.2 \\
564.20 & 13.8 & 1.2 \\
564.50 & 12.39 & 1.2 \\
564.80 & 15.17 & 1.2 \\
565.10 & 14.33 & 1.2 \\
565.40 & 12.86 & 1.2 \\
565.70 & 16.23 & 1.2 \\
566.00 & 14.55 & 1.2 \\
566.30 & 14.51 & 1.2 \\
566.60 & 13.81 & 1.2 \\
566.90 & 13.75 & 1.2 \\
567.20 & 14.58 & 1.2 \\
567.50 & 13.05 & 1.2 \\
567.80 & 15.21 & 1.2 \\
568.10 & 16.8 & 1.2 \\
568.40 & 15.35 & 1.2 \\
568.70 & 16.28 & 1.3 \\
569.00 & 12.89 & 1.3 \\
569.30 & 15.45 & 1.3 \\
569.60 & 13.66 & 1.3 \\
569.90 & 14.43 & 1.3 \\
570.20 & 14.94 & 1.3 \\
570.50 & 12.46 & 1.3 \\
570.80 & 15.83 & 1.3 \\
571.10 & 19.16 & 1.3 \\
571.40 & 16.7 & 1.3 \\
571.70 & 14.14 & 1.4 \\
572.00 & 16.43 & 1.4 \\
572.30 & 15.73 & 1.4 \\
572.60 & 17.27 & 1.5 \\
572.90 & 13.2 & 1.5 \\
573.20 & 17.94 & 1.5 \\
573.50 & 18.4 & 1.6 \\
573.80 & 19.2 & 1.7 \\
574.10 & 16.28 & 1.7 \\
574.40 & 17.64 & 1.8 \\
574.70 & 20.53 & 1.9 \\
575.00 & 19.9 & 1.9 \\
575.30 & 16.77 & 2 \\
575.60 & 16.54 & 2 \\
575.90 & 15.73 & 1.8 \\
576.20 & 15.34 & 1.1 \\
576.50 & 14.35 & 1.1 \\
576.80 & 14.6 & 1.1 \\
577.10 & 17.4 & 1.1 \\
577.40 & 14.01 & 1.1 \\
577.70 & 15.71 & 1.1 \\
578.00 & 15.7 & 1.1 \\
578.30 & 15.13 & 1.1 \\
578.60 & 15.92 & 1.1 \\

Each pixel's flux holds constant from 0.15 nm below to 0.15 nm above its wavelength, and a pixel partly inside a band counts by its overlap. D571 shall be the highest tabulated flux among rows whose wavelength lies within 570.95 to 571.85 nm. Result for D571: 19.16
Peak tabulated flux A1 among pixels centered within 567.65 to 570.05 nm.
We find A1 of 16.8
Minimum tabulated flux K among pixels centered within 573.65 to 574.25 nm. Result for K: 16.28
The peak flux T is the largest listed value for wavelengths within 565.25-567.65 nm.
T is 16.23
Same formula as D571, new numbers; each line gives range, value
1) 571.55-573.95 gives 19.2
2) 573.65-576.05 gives 20.53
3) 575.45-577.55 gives 17.4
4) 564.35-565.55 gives 15.17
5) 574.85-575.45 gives 19.9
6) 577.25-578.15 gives 15.71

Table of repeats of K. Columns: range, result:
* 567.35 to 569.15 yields 12.89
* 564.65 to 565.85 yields 12.86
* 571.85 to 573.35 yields 13.2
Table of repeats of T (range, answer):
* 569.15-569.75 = 15.45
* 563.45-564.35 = 14.34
